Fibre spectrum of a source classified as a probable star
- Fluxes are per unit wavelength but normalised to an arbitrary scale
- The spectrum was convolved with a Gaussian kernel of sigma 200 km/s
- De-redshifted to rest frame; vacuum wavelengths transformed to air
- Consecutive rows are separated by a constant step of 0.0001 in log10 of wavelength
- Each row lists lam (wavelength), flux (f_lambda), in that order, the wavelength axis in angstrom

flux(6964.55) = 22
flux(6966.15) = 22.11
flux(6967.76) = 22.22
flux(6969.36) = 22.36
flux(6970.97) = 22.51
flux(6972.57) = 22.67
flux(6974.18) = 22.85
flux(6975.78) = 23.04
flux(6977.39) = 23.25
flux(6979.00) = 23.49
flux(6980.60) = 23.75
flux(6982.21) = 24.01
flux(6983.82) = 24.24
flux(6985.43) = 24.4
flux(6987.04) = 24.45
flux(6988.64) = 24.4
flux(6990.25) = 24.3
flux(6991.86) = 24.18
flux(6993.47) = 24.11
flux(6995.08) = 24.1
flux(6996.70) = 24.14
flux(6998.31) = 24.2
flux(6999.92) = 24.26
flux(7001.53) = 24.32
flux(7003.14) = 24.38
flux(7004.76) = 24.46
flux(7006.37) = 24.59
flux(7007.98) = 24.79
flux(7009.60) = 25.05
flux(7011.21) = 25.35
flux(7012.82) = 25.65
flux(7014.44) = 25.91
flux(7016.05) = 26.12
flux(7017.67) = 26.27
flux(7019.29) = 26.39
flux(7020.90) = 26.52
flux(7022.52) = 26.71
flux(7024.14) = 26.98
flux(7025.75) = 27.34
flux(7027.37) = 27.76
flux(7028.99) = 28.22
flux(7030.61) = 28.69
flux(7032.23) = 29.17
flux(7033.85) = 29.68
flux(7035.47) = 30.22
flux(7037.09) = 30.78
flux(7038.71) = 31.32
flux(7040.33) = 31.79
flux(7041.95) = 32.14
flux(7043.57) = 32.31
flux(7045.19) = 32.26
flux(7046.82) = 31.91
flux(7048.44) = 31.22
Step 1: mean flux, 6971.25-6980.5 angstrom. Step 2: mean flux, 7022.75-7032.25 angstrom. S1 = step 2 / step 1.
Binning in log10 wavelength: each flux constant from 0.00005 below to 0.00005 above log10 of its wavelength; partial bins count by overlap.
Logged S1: 1.2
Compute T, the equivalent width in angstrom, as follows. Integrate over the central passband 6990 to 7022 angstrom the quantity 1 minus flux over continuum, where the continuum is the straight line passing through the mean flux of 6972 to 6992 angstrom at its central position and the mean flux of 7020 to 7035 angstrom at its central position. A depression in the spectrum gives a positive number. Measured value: 1.2 angstrom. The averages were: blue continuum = 23.8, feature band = 25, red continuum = 27.9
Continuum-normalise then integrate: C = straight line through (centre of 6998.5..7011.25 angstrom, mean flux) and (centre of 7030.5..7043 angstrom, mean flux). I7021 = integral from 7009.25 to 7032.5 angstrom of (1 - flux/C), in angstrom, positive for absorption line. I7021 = 0.7 angstrom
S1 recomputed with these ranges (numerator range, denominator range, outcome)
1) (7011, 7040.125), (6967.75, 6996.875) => 1.18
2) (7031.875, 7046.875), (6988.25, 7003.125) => 1.29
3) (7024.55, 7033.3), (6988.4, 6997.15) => 1.17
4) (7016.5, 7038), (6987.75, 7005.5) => 1.16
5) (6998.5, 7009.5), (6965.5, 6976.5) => 1.09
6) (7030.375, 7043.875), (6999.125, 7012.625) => 1.24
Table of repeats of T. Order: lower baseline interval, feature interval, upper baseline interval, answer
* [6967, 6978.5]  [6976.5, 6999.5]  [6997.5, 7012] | -0.4 angstrom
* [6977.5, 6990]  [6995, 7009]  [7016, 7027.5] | 0.5 angstrom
